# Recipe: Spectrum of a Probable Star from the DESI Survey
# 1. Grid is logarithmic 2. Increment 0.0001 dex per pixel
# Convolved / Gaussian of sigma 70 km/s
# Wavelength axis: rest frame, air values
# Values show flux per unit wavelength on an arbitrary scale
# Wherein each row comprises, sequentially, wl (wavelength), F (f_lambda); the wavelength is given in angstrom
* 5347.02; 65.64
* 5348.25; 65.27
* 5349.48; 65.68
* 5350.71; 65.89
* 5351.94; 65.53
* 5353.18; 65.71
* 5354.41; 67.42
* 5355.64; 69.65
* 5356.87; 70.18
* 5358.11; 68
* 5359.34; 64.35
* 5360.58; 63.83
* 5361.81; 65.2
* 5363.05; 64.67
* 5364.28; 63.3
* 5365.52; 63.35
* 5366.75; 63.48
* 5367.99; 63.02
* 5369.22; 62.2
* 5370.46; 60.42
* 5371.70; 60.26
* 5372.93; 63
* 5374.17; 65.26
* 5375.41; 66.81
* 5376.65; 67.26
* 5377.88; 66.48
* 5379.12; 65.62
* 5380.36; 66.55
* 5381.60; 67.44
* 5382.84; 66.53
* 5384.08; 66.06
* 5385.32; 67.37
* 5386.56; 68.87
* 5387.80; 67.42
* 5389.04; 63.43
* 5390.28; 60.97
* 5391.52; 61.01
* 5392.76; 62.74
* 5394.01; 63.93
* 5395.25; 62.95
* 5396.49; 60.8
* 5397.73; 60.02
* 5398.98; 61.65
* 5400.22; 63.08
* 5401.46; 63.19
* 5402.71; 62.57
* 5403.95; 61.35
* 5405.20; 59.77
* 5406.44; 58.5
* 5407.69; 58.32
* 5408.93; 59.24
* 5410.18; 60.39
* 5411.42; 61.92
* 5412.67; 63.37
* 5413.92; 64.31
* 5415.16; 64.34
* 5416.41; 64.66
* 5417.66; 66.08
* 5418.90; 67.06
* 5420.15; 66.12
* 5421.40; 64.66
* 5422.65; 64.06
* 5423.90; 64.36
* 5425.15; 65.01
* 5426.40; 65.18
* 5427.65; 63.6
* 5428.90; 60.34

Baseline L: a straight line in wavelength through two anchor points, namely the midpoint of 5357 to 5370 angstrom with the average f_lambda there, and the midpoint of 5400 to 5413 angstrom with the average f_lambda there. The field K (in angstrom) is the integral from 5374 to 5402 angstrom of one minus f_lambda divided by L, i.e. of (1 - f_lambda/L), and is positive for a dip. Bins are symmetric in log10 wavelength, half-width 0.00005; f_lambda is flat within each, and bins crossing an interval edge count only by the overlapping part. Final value -1.0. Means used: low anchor 64.3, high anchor 60.9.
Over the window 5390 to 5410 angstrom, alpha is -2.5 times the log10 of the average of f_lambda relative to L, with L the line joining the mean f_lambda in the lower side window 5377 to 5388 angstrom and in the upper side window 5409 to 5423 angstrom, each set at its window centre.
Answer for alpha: 0.07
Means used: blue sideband 66.9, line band 61.2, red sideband 64.1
